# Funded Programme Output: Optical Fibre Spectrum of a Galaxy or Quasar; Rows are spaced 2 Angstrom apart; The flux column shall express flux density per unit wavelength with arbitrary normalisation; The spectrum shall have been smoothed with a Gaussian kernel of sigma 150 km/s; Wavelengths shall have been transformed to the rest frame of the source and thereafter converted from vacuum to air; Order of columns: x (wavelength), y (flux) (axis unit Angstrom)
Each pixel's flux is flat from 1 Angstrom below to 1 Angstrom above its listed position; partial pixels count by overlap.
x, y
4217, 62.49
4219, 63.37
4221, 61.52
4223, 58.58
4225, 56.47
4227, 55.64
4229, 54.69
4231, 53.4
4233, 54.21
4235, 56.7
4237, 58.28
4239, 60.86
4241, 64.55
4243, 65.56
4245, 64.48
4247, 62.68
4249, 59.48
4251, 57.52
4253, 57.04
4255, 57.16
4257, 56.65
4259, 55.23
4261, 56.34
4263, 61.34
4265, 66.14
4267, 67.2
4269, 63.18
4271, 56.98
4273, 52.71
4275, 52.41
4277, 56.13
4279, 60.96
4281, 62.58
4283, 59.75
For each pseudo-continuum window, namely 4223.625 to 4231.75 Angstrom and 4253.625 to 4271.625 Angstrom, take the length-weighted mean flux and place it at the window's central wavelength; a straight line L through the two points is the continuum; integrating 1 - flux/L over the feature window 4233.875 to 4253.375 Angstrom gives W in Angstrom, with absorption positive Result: -1.1 Angstrom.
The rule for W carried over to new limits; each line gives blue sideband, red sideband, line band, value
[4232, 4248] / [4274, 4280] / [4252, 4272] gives -0.5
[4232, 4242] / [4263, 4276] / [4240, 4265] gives -0.3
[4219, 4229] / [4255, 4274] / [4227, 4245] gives 0.0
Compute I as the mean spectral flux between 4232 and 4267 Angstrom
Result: 59.9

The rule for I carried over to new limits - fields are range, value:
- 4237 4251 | 62.2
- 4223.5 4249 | 59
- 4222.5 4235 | 55.5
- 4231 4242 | 58.4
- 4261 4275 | 60.3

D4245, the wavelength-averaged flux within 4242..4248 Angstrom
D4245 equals 64.2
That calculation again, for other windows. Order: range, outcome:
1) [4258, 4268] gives 61.2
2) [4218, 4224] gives 61.2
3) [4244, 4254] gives 60.2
